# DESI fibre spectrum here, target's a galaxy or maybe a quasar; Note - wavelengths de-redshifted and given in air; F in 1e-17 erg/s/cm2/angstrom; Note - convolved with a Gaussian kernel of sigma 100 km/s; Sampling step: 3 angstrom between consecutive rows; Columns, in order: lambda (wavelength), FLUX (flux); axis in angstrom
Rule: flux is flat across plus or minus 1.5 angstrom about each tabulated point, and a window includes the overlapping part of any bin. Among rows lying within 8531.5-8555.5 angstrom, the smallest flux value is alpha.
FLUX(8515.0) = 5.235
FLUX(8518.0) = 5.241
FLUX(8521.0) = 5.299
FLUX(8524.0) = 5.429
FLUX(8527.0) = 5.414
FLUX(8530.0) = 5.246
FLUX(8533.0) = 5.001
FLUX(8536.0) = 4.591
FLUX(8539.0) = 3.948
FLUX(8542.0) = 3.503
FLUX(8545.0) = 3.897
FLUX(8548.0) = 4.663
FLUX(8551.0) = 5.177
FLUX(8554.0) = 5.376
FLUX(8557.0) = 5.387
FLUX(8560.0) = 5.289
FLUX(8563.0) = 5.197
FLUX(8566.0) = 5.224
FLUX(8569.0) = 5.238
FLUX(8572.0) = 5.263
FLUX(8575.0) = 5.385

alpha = 3.503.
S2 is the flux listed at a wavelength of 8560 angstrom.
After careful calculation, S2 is 5.289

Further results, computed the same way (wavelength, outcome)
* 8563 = 5.197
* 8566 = 5.224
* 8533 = 5.001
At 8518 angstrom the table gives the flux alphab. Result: 5.241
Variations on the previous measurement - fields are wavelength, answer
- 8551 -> 5.177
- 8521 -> 5.299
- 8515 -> 5.235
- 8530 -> 5.246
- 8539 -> 3.948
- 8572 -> 5.263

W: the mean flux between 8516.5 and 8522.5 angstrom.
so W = 5.27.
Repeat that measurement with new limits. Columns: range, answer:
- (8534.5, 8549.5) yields 4.12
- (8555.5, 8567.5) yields 5.27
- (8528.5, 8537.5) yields 4.95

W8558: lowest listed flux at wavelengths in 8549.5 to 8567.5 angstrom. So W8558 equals 5.177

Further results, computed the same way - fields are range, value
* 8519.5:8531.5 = 5.246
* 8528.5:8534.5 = 5.001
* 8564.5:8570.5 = 5.224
